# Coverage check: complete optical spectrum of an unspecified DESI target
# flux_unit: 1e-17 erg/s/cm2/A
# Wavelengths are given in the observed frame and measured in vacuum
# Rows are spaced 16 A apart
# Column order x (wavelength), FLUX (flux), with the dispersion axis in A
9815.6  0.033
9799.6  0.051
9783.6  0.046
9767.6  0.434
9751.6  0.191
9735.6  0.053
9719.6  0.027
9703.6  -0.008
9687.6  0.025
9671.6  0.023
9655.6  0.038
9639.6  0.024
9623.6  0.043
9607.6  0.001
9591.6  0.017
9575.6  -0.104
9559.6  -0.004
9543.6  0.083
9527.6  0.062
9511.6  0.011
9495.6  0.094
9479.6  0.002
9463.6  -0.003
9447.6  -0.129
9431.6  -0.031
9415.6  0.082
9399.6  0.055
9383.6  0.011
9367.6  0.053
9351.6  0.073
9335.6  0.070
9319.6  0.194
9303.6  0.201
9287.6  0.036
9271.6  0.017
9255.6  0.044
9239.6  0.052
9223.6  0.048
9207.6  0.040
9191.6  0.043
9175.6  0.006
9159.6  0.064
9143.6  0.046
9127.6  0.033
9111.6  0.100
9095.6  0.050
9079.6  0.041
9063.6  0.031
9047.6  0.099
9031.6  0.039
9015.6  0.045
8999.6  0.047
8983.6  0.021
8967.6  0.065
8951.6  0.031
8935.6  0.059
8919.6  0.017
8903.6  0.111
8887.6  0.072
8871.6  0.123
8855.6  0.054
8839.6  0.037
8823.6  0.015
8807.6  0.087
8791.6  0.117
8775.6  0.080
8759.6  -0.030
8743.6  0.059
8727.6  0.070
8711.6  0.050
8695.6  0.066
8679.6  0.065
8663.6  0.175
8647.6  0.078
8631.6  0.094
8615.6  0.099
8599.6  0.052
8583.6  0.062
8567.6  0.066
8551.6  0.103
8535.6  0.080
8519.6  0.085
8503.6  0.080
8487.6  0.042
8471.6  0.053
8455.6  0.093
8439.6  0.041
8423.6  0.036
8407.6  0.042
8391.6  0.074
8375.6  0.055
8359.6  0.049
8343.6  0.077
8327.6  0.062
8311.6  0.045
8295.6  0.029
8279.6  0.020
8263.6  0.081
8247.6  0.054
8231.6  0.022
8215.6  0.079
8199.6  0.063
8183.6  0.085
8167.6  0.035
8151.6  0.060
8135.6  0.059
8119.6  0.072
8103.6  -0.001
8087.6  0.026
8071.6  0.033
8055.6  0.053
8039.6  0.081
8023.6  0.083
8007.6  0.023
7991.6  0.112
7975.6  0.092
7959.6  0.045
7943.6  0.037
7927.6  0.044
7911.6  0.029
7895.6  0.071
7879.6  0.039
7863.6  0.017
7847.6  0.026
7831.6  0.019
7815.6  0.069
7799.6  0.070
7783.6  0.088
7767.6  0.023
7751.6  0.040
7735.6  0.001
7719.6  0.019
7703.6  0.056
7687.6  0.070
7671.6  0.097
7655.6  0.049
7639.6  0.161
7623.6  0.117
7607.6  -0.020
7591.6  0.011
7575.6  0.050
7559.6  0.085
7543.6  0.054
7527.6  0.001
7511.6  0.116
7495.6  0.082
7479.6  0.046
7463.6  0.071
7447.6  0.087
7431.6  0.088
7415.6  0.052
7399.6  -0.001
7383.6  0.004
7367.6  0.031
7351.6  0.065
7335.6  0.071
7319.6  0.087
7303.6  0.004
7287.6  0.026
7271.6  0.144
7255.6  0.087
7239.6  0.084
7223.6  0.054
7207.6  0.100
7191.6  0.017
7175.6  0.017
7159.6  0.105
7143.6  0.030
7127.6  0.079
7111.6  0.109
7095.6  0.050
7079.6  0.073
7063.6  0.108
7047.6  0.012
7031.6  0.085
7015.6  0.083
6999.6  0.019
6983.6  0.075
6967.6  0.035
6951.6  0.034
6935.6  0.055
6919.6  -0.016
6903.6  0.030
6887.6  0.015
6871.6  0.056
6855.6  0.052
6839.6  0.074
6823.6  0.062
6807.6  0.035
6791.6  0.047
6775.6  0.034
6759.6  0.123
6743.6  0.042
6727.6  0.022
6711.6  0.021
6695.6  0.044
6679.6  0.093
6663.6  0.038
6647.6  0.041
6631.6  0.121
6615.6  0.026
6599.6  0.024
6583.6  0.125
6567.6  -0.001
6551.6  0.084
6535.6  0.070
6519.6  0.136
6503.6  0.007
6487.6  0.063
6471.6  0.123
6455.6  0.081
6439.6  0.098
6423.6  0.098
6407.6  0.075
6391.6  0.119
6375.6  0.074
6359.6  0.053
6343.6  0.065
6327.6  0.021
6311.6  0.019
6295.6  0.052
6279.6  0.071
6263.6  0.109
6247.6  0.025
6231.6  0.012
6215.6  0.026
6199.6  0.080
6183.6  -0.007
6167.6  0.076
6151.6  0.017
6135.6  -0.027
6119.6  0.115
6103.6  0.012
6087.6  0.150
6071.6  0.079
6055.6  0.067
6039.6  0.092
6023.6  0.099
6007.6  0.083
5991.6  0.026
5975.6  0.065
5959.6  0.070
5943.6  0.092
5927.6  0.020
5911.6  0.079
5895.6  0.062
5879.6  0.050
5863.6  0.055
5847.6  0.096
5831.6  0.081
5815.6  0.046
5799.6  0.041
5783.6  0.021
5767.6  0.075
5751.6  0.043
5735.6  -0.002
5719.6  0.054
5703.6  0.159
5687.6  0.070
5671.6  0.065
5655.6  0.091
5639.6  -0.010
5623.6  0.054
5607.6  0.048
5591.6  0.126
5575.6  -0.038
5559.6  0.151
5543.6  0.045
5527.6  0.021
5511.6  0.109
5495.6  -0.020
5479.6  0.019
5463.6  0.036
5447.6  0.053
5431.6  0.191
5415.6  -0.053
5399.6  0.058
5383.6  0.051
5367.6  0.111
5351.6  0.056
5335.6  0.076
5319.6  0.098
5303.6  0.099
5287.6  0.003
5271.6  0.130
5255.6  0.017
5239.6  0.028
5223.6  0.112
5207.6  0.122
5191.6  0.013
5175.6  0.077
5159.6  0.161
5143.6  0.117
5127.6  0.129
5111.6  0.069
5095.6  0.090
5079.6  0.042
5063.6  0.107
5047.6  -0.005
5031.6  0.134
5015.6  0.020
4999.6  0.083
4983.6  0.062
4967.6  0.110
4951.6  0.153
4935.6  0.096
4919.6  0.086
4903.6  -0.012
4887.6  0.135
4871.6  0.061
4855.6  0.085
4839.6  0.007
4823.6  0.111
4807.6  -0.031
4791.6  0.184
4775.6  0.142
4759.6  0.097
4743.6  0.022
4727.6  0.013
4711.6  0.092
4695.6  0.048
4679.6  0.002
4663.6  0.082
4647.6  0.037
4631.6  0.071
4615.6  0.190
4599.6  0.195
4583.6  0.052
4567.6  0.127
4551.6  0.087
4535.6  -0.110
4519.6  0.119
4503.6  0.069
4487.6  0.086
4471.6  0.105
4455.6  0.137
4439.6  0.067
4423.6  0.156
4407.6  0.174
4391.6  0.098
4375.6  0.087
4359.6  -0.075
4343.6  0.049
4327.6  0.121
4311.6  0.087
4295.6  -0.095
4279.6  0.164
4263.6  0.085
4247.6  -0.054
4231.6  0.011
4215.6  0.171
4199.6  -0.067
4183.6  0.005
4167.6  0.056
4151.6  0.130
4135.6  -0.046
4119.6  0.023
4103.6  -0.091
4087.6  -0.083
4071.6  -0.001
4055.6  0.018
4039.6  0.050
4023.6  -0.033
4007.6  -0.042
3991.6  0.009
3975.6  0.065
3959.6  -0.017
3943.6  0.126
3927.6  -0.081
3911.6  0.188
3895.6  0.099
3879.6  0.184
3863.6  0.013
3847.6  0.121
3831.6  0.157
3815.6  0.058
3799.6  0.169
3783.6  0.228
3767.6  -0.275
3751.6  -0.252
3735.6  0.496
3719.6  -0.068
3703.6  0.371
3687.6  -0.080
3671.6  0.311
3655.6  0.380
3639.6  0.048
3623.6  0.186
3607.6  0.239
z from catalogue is 1.62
